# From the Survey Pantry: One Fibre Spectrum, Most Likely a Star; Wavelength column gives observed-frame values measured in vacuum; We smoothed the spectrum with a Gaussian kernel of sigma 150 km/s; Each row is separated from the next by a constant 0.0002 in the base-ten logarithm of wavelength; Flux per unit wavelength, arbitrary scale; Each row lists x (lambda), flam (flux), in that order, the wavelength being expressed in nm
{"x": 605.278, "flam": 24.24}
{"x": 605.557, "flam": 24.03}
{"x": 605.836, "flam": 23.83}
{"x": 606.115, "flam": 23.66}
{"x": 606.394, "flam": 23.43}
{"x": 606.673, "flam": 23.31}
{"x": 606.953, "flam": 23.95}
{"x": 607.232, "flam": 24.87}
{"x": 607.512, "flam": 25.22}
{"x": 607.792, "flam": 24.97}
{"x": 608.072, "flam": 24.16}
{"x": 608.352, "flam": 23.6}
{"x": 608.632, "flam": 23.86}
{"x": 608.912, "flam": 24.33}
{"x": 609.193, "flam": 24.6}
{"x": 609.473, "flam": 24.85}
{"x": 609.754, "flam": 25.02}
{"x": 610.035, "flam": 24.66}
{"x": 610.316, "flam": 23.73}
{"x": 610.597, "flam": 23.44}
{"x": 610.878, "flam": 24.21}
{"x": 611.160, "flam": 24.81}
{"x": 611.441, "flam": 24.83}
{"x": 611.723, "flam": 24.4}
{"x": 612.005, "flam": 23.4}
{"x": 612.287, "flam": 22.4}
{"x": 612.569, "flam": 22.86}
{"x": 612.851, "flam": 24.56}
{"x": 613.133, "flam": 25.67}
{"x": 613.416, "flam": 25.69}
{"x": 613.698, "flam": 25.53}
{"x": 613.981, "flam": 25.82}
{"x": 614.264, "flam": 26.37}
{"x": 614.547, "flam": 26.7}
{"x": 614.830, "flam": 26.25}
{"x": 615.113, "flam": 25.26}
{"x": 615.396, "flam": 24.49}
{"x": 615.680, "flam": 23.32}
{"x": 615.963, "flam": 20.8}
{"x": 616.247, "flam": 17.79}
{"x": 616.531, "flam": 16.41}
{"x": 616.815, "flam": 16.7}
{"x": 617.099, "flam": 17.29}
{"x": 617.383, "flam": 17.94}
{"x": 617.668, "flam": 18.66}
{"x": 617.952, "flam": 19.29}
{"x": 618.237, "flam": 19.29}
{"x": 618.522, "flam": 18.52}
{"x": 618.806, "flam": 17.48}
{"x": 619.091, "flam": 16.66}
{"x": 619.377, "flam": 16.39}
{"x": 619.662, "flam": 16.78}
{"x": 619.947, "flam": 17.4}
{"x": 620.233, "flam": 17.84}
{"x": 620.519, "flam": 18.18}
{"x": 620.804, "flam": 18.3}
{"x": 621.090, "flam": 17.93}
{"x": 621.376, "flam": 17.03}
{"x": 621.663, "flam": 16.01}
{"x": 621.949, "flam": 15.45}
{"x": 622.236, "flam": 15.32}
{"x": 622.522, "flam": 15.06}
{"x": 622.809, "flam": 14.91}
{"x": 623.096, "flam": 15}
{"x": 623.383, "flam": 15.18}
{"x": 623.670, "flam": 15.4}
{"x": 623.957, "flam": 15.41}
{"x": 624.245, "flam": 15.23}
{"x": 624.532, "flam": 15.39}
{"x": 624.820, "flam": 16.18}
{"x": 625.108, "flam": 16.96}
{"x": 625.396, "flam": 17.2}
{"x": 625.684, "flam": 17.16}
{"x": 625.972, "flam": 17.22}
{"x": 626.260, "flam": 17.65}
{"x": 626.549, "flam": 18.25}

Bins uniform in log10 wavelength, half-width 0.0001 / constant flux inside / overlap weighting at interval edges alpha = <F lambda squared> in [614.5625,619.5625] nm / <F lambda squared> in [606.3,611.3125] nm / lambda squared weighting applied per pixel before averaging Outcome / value 0.83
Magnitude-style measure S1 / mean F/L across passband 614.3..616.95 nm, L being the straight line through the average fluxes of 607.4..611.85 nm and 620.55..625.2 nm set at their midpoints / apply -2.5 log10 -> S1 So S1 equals -0.076 mag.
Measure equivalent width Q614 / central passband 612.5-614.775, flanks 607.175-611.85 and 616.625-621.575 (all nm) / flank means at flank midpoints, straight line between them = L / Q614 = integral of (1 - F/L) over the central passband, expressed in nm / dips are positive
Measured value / -0.42 nm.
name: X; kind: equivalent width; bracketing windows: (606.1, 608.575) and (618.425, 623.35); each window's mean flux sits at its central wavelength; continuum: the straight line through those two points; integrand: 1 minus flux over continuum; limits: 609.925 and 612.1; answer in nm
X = -0.20 nm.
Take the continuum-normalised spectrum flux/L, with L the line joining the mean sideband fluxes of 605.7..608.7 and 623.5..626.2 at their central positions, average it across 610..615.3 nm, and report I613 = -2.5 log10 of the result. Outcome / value -0.15 mag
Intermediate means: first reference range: 24.1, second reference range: 16.3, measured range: 24.8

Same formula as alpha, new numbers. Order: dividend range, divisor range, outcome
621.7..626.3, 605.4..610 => 0.69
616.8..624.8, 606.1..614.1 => 0.71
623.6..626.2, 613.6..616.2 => 0.68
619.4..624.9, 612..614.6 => 0.67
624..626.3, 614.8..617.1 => 0.82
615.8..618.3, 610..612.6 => 0.78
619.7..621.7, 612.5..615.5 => 0.71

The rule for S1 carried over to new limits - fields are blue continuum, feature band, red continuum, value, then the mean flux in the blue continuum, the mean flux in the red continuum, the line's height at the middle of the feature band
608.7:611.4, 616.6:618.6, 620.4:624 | 0.06 mag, 24.4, 16.1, 19.2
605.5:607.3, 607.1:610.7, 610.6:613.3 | -0.02 mag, 23.8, 24.1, 24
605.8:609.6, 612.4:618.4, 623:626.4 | -0.08 mag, 24.2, 16.2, 20.6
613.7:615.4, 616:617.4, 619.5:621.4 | 0.30 mag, 25.9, 17.7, 22.9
